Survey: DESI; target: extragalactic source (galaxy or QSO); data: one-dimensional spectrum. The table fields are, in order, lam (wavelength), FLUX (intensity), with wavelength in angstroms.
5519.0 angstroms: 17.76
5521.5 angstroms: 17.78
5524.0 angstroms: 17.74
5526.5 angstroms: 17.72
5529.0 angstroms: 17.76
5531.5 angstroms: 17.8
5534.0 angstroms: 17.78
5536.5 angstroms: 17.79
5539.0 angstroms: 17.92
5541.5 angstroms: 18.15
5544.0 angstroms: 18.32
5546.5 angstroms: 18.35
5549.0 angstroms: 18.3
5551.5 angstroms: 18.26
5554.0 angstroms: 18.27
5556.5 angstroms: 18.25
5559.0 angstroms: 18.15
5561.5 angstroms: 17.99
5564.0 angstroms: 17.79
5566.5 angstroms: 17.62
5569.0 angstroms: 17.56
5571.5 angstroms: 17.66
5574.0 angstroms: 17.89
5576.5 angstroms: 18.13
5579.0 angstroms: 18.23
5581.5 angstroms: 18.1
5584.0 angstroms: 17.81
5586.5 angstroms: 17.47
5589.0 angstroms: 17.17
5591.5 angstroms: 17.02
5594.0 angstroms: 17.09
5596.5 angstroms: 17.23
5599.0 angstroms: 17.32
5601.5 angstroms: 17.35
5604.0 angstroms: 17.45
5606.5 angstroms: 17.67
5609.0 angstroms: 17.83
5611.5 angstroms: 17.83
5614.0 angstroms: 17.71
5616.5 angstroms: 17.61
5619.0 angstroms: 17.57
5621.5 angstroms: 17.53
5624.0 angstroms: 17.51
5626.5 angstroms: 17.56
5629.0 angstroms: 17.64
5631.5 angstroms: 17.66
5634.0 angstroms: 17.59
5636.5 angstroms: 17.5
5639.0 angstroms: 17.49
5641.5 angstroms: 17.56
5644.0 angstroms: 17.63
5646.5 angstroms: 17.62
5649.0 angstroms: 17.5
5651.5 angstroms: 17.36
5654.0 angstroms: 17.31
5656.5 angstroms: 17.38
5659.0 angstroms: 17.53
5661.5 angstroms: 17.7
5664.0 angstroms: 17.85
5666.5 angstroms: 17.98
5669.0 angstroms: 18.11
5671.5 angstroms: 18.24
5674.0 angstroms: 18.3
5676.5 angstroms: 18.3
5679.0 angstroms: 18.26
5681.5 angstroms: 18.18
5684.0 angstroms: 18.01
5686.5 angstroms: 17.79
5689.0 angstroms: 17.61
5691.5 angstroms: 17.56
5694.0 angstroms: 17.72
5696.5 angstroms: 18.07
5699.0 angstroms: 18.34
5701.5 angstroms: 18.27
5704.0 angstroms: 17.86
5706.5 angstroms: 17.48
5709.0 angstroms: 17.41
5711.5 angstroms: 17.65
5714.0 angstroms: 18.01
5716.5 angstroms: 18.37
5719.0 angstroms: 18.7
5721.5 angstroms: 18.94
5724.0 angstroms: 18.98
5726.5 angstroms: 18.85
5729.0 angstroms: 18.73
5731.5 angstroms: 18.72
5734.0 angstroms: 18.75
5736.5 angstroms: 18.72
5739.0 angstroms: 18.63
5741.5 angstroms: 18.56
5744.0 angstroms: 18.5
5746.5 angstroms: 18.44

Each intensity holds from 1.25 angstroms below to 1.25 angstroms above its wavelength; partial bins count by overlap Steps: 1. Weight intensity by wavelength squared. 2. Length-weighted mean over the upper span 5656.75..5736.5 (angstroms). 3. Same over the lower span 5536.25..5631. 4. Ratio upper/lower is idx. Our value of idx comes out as 1.06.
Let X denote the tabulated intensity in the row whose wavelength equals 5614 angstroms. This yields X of 17.71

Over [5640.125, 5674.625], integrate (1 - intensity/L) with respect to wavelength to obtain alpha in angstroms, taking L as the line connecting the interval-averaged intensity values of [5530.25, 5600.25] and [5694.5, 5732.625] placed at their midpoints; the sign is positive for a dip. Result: 0.8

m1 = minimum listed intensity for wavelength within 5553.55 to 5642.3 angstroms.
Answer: 17.02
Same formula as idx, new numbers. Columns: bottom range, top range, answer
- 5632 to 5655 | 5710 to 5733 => 1.09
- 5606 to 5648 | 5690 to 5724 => 1.05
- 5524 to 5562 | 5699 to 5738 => 1.08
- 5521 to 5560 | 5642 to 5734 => 1.05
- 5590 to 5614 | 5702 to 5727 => 1.09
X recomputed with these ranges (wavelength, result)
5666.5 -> 17.98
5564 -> 17.79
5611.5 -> 17.83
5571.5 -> 17.66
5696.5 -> 18.07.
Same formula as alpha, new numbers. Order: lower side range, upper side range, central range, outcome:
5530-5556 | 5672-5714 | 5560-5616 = 1.28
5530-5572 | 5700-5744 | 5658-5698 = 0.74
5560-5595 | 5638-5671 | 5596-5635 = 0.19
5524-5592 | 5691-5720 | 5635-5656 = 0.52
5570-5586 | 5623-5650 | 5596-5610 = 0.24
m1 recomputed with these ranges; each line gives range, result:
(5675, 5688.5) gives 17.79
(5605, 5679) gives 17.31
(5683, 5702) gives 17.56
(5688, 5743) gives 17.41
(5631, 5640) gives 17.49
